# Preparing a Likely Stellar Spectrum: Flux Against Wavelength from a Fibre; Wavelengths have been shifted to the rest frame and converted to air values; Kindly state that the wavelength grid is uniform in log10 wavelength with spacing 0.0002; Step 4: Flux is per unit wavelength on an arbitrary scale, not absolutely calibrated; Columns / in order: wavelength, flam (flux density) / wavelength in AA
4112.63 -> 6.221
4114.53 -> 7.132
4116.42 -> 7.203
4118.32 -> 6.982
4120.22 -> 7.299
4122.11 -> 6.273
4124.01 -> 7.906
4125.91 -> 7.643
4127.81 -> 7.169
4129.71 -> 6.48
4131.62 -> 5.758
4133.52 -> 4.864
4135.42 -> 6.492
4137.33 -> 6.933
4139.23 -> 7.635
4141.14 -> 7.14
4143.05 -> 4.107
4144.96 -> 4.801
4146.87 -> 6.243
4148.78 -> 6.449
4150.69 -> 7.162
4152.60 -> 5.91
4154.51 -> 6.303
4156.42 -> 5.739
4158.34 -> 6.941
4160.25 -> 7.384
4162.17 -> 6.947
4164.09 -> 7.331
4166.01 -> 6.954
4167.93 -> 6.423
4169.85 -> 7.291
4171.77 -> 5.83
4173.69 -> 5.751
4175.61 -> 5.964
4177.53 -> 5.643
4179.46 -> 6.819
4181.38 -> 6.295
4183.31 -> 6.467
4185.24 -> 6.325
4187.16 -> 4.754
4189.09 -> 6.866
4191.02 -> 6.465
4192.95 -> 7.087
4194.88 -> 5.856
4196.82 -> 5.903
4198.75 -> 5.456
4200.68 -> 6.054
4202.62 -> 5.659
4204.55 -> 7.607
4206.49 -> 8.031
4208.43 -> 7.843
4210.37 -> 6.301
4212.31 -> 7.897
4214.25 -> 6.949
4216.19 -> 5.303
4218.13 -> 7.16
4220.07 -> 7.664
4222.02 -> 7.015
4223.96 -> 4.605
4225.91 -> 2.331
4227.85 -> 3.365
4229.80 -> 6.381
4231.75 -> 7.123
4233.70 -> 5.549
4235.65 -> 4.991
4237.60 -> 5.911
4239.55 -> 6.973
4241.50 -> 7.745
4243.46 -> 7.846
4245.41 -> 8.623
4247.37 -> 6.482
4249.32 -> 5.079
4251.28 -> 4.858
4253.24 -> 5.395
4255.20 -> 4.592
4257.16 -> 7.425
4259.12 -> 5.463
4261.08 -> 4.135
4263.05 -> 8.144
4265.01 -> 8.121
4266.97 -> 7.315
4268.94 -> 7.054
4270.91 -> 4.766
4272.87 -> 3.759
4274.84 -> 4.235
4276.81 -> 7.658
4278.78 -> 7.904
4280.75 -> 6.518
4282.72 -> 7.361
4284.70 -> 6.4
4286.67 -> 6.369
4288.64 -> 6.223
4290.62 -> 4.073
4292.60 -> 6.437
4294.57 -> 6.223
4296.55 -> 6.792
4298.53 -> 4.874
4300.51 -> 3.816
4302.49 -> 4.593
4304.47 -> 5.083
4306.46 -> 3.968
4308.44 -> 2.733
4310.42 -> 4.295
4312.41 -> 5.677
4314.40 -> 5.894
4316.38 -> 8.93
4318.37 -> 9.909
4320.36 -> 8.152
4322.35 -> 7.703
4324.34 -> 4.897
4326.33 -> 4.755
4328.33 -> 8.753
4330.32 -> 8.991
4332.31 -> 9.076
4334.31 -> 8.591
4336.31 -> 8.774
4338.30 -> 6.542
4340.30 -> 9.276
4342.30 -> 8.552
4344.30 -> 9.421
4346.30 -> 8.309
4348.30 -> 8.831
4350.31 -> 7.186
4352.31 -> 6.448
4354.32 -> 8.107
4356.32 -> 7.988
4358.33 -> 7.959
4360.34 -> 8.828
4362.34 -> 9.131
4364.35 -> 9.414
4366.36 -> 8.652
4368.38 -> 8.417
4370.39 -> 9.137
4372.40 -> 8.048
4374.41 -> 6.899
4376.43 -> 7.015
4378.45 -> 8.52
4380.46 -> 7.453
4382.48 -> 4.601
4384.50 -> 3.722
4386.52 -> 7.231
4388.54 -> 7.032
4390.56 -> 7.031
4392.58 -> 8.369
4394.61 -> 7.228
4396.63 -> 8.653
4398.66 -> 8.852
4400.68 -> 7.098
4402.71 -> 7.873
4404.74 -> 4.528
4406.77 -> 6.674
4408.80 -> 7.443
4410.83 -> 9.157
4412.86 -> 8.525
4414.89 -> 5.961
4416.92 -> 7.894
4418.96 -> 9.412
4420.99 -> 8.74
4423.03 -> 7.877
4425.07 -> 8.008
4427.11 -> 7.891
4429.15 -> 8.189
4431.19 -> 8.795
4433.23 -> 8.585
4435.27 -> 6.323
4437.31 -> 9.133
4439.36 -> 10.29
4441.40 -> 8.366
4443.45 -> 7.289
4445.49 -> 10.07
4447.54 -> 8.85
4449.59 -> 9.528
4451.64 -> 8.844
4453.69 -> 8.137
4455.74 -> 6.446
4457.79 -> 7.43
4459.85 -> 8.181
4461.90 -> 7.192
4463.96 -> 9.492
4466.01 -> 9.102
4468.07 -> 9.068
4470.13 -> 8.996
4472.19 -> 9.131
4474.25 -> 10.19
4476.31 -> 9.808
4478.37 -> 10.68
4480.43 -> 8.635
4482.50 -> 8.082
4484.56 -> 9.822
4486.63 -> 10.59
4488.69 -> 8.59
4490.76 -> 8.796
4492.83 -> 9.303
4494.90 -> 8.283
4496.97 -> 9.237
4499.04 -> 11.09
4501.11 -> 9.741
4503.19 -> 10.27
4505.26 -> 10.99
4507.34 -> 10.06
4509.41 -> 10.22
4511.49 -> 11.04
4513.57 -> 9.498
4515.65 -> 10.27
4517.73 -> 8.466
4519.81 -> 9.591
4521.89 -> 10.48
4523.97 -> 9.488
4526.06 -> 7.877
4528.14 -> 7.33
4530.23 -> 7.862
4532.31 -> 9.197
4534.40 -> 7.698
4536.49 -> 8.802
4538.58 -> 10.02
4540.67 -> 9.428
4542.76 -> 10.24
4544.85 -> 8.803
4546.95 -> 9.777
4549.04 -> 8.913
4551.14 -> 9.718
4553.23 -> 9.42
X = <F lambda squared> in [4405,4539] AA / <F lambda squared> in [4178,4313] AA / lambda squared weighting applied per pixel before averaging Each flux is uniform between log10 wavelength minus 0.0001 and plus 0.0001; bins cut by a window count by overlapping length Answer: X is 1.6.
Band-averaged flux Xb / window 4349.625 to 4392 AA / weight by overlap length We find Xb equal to 7.57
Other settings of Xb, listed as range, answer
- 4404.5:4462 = 8.12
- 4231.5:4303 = 6.13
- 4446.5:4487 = 8.88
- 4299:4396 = 7.29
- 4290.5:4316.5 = 5.16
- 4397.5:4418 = 7.41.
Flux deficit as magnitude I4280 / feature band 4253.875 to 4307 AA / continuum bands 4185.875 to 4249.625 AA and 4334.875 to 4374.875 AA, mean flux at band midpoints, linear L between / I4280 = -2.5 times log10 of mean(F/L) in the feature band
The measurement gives 0.22 mag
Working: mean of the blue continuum 6.34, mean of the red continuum 8.32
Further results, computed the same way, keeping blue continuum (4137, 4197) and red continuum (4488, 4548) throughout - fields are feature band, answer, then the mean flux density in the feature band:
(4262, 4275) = 0.15 mag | 6.31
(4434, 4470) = 0.04 mag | 8.47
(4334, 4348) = -0.08 mag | 8.51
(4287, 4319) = 0.33 mag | 5.56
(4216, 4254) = 0.15 mag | 6.04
